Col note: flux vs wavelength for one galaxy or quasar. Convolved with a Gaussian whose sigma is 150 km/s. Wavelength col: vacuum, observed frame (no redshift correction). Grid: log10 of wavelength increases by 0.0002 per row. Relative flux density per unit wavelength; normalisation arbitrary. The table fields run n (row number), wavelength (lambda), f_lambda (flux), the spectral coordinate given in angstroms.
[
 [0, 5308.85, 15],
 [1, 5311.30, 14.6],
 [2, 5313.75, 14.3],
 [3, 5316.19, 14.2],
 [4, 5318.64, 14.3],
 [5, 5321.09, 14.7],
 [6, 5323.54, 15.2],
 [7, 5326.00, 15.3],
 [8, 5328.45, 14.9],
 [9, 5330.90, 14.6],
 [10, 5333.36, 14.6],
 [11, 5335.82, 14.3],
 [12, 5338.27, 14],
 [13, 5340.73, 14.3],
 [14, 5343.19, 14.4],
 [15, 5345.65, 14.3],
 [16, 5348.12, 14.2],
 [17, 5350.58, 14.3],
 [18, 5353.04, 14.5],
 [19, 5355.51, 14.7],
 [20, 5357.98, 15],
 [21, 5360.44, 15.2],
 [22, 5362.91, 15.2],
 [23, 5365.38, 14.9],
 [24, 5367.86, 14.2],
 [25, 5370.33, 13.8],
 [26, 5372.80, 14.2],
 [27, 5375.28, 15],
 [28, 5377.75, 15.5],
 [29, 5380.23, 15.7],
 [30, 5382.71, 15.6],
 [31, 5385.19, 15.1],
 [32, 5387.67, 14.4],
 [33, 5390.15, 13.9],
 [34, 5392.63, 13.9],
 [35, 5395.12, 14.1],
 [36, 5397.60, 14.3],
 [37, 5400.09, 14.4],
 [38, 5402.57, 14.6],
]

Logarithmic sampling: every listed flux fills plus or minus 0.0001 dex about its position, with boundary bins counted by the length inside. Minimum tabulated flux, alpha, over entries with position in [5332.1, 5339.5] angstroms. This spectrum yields 14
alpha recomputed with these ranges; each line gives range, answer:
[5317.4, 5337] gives 14.3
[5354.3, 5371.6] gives 13.8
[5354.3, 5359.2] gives 14.7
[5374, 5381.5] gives 15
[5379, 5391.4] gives 13.9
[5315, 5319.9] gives 14.2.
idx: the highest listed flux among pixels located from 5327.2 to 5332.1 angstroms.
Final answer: 14.9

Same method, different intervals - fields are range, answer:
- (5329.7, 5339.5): 14.6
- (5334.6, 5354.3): 14.5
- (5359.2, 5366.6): 15.2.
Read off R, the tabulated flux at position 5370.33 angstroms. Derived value 13.8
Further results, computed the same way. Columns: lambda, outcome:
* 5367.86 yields 14.2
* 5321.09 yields 14.7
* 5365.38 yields 14.9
